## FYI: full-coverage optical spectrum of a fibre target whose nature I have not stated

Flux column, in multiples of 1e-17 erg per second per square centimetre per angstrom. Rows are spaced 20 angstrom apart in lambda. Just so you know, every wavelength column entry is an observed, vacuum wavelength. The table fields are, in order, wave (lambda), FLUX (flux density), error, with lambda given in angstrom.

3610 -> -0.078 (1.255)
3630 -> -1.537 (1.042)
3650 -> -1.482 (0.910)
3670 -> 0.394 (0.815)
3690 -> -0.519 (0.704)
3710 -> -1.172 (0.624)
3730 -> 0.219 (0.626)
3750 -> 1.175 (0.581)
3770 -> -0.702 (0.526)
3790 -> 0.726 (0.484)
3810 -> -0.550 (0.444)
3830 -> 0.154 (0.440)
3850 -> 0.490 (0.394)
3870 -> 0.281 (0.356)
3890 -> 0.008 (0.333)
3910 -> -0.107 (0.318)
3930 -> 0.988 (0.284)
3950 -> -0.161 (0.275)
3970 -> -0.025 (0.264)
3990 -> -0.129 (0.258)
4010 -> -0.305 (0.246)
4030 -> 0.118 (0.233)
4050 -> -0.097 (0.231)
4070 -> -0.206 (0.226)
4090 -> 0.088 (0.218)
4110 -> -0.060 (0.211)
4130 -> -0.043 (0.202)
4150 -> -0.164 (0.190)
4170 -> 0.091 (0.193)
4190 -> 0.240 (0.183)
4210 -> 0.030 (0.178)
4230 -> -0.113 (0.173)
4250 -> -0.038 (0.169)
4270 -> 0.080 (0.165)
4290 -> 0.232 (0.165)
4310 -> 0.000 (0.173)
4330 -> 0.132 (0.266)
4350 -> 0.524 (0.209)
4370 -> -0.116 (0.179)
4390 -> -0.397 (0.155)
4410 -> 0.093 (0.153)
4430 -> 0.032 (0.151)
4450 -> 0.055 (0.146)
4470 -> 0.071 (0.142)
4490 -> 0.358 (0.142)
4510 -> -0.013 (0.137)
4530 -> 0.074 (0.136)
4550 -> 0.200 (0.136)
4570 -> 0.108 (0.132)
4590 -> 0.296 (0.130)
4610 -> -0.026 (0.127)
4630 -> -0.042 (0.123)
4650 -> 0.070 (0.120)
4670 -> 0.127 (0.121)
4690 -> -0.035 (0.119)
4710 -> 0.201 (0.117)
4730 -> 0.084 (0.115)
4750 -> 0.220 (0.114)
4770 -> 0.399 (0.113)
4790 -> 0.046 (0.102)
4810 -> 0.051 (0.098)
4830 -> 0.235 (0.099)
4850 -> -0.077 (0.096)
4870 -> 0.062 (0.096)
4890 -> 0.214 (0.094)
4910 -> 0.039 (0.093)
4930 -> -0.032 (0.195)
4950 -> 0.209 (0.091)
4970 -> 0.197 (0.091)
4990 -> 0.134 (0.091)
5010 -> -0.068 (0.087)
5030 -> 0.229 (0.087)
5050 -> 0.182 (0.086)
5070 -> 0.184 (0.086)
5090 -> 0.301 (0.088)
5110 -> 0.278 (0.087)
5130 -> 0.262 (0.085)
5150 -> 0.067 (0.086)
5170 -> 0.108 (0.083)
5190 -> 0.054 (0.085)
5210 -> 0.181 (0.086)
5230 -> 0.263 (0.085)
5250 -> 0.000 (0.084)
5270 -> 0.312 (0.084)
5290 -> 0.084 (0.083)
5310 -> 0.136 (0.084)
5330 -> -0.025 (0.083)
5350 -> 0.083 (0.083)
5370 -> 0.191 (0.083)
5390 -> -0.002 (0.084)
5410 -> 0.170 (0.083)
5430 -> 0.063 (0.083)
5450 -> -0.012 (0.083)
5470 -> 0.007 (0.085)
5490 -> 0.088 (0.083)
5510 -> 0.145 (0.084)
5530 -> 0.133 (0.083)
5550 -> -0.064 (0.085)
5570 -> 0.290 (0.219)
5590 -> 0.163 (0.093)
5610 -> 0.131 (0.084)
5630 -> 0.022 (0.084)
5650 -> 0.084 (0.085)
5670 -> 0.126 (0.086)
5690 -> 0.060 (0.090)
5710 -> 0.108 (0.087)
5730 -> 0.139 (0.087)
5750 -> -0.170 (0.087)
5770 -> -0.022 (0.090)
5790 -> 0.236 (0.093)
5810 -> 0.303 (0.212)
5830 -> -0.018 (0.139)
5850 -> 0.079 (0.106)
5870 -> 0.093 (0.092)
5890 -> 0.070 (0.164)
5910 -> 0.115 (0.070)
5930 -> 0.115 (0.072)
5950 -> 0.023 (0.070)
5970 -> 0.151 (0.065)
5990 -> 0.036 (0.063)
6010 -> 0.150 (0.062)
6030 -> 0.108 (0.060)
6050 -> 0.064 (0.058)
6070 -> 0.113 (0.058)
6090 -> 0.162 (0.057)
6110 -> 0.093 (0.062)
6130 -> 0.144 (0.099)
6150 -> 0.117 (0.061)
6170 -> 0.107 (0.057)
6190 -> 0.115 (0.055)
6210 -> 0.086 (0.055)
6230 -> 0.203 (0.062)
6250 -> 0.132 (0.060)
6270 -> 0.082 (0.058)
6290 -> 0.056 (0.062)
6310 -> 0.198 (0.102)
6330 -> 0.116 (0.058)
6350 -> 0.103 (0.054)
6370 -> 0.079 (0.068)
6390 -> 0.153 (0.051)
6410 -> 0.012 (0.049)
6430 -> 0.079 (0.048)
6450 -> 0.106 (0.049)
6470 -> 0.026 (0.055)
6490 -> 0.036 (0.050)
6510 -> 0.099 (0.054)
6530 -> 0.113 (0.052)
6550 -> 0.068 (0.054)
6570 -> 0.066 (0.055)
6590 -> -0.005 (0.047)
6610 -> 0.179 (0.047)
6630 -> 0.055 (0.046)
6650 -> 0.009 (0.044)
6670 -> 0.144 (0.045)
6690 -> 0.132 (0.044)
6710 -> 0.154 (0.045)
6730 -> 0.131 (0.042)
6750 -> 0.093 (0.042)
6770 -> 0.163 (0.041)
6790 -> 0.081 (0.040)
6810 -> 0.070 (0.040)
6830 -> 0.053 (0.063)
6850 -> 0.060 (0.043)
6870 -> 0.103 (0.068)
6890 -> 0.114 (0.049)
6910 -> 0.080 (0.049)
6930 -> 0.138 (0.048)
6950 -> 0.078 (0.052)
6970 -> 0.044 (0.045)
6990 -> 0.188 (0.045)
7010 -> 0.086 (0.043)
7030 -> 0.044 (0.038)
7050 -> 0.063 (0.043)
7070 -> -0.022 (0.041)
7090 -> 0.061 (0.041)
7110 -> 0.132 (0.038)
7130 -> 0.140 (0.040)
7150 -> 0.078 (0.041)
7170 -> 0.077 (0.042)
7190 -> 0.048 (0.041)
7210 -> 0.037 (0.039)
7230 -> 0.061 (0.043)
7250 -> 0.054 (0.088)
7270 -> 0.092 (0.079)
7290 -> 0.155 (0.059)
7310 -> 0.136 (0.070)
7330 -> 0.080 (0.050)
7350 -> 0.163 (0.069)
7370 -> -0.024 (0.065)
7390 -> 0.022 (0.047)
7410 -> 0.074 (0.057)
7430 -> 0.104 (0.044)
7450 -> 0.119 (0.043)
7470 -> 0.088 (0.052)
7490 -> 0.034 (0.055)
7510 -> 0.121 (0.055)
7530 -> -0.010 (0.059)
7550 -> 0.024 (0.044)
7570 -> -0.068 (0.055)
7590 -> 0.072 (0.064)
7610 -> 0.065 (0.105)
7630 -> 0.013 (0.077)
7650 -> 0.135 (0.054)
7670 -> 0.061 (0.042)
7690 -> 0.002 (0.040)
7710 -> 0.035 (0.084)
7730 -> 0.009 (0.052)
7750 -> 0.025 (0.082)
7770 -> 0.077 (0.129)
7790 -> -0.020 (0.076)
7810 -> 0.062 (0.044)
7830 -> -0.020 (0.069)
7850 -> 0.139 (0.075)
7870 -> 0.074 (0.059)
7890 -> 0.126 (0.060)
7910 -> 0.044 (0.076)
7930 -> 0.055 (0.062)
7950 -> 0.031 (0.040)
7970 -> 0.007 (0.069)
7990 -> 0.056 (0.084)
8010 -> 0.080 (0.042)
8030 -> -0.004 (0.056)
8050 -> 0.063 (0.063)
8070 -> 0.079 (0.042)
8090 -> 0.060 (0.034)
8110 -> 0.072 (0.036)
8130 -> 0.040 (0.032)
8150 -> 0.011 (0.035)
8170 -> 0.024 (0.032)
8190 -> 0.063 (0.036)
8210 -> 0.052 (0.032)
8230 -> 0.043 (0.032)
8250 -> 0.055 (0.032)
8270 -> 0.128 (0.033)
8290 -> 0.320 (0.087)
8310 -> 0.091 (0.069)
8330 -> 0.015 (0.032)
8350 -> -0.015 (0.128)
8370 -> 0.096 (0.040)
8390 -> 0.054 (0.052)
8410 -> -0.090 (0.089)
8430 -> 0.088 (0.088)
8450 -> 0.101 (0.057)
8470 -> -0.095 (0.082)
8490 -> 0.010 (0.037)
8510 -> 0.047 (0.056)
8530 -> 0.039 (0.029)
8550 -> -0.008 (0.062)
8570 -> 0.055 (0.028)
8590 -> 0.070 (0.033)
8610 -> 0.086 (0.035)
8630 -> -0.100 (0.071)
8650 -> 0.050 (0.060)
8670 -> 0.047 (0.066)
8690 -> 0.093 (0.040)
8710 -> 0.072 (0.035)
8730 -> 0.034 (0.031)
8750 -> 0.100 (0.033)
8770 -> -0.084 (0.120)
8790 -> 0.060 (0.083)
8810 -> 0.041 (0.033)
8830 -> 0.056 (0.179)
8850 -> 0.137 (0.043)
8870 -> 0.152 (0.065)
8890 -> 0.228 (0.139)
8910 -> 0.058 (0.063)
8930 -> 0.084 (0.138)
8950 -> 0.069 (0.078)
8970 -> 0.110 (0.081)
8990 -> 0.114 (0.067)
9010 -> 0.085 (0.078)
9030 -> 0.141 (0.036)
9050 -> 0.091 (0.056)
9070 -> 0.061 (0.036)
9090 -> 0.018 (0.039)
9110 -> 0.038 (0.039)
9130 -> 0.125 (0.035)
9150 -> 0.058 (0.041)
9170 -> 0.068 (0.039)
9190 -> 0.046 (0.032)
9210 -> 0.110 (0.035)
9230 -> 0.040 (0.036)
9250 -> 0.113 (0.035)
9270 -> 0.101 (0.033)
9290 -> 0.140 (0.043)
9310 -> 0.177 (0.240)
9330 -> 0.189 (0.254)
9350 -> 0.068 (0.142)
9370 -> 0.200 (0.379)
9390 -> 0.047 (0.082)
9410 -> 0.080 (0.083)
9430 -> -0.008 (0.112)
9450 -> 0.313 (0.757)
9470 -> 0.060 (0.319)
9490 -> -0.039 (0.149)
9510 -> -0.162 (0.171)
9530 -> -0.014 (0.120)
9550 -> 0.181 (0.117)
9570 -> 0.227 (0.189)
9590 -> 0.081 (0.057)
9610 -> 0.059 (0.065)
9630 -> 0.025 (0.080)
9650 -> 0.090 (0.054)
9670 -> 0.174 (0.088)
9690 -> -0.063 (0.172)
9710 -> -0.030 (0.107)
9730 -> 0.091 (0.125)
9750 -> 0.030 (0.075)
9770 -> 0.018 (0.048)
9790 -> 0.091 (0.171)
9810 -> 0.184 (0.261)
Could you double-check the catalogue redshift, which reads 0.933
